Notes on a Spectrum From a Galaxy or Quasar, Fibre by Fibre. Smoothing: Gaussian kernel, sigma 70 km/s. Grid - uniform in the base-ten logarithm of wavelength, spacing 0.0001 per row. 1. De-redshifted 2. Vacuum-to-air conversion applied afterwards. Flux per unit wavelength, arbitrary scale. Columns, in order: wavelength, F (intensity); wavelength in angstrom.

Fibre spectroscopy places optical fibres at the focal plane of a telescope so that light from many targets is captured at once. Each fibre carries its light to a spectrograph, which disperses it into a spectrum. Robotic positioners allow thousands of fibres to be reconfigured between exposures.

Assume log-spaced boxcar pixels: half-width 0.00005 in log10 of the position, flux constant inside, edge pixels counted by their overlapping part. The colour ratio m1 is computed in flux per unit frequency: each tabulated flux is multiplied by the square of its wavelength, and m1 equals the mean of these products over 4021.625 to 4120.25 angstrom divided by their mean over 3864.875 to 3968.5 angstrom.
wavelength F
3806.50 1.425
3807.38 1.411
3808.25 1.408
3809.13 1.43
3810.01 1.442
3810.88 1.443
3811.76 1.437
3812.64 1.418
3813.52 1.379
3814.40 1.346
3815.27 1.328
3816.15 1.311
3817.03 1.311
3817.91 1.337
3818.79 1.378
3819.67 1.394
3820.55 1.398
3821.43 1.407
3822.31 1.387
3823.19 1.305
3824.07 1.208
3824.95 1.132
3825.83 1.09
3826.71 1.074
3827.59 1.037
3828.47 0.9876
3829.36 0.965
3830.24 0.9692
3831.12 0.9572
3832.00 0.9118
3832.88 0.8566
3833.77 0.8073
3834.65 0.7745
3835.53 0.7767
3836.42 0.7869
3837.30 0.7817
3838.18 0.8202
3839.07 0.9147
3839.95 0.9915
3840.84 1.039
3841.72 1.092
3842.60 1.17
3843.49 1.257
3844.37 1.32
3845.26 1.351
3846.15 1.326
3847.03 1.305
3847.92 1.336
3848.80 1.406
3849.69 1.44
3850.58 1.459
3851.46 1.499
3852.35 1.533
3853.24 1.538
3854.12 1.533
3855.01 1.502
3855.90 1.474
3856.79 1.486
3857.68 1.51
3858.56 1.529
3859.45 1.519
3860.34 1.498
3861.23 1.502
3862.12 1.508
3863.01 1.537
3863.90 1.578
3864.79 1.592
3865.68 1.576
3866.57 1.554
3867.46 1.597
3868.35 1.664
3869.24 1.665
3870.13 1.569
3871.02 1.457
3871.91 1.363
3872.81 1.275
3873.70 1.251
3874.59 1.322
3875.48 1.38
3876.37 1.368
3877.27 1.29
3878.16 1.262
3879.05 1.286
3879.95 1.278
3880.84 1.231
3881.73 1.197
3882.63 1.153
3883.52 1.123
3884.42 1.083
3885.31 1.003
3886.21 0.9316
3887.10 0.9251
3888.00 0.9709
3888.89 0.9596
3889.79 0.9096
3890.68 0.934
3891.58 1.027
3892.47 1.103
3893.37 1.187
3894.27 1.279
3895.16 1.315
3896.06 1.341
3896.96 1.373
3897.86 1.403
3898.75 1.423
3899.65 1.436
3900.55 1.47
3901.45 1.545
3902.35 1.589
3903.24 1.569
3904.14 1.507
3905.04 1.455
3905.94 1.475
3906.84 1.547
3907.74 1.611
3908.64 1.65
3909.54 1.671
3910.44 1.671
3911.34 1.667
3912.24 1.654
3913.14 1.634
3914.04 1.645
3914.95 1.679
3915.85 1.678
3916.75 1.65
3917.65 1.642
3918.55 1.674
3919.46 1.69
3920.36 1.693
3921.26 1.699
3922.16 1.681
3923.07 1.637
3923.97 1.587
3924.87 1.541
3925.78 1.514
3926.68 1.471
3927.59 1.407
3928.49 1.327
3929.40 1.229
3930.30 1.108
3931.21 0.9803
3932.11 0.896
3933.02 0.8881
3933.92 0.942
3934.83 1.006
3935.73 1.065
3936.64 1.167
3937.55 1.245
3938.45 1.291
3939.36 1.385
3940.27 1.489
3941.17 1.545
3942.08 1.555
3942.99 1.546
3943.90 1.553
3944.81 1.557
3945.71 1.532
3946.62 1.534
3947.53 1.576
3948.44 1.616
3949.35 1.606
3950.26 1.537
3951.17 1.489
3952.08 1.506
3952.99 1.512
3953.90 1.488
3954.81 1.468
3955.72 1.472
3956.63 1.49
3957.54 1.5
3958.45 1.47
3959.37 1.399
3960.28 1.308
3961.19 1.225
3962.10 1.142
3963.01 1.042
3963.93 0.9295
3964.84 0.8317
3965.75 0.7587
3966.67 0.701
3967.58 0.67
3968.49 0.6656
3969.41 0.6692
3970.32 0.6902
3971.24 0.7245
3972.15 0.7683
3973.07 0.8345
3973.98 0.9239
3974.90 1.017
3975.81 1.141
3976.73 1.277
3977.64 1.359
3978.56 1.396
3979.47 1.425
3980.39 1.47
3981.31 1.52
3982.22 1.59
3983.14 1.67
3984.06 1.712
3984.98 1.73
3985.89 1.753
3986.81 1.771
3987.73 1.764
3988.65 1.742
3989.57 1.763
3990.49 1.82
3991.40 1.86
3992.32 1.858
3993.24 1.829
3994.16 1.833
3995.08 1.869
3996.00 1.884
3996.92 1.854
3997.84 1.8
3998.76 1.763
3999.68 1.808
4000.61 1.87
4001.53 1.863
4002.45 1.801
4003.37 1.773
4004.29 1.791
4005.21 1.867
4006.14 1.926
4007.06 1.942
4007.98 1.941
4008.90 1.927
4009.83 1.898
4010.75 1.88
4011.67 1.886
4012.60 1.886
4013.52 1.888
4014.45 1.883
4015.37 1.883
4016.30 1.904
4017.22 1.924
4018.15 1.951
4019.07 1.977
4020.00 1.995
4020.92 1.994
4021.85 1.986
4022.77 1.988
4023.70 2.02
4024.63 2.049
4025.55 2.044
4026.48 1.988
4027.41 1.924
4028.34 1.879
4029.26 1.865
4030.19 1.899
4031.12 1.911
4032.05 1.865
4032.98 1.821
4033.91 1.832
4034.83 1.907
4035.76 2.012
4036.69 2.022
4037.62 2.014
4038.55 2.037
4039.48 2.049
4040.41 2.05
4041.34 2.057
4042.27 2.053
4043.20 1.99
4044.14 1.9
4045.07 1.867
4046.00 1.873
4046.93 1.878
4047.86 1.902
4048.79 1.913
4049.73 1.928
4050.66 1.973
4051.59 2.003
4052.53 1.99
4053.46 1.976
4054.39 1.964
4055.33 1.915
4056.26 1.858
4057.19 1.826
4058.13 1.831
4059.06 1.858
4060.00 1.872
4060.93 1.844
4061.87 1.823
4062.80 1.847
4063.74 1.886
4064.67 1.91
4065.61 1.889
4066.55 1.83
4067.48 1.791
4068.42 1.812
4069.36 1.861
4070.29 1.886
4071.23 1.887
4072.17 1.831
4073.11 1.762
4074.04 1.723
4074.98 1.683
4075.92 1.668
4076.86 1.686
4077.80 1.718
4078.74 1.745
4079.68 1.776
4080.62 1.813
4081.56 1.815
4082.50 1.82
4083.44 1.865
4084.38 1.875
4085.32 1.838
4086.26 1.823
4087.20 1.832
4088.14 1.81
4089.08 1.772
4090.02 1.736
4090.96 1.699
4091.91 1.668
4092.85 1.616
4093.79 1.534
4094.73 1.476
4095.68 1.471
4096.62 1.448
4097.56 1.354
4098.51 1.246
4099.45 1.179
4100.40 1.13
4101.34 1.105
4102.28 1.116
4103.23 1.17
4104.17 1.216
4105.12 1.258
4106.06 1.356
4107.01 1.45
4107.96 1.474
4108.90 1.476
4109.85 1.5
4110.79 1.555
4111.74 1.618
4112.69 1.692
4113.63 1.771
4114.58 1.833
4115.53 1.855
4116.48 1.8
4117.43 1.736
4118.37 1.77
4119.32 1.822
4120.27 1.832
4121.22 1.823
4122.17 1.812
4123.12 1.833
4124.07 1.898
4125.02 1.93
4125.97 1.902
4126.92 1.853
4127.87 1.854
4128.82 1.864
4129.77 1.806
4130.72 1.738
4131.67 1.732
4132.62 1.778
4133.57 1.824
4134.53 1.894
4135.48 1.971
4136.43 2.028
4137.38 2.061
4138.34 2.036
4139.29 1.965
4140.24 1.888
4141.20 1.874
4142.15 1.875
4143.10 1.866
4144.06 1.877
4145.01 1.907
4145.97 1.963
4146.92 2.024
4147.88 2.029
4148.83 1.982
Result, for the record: 1.40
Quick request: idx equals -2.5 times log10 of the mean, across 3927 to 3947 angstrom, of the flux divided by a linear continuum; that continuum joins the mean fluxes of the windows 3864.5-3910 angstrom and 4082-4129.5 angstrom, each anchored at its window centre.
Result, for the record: 0.096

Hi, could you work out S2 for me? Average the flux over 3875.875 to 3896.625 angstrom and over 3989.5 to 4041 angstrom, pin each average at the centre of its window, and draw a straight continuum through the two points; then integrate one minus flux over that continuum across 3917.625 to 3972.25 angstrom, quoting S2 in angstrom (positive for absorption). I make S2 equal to 6.3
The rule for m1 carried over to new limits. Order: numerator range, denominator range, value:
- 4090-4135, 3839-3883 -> 1.31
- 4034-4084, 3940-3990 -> 1.48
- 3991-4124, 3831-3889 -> 1.55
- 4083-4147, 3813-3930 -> 1.43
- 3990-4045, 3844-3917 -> 1.46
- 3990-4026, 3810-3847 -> 1.81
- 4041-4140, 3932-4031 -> 1.19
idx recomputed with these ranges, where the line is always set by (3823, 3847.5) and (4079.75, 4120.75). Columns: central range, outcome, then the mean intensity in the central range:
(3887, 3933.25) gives -0.19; 1.42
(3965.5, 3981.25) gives 0.32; 0.987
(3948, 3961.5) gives -0.15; 1.47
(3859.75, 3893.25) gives -0.16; 1.29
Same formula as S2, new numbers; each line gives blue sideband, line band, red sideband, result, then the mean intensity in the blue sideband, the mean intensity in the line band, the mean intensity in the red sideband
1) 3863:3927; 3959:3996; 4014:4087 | 8.0 angstrom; 1.42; 1.32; 1.89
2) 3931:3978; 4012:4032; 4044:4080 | -4.1 angstrom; 1.21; 1.94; 1.85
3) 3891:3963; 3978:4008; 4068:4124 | -4.8 angstrom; 1.44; 1.76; 1.64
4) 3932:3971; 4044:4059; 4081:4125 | -4.3 angstrom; 1.25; 1.91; 1.61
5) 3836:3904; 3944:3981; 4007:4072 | 9.4 angstrom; 1.31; 1.22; 1.92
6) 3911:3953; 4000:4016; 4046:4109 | -2.9 angstrom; 1.46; 1.88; 1.7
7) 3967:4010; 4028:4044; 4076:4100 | -3.5 angstrom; 1.55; 1.96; 1.66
